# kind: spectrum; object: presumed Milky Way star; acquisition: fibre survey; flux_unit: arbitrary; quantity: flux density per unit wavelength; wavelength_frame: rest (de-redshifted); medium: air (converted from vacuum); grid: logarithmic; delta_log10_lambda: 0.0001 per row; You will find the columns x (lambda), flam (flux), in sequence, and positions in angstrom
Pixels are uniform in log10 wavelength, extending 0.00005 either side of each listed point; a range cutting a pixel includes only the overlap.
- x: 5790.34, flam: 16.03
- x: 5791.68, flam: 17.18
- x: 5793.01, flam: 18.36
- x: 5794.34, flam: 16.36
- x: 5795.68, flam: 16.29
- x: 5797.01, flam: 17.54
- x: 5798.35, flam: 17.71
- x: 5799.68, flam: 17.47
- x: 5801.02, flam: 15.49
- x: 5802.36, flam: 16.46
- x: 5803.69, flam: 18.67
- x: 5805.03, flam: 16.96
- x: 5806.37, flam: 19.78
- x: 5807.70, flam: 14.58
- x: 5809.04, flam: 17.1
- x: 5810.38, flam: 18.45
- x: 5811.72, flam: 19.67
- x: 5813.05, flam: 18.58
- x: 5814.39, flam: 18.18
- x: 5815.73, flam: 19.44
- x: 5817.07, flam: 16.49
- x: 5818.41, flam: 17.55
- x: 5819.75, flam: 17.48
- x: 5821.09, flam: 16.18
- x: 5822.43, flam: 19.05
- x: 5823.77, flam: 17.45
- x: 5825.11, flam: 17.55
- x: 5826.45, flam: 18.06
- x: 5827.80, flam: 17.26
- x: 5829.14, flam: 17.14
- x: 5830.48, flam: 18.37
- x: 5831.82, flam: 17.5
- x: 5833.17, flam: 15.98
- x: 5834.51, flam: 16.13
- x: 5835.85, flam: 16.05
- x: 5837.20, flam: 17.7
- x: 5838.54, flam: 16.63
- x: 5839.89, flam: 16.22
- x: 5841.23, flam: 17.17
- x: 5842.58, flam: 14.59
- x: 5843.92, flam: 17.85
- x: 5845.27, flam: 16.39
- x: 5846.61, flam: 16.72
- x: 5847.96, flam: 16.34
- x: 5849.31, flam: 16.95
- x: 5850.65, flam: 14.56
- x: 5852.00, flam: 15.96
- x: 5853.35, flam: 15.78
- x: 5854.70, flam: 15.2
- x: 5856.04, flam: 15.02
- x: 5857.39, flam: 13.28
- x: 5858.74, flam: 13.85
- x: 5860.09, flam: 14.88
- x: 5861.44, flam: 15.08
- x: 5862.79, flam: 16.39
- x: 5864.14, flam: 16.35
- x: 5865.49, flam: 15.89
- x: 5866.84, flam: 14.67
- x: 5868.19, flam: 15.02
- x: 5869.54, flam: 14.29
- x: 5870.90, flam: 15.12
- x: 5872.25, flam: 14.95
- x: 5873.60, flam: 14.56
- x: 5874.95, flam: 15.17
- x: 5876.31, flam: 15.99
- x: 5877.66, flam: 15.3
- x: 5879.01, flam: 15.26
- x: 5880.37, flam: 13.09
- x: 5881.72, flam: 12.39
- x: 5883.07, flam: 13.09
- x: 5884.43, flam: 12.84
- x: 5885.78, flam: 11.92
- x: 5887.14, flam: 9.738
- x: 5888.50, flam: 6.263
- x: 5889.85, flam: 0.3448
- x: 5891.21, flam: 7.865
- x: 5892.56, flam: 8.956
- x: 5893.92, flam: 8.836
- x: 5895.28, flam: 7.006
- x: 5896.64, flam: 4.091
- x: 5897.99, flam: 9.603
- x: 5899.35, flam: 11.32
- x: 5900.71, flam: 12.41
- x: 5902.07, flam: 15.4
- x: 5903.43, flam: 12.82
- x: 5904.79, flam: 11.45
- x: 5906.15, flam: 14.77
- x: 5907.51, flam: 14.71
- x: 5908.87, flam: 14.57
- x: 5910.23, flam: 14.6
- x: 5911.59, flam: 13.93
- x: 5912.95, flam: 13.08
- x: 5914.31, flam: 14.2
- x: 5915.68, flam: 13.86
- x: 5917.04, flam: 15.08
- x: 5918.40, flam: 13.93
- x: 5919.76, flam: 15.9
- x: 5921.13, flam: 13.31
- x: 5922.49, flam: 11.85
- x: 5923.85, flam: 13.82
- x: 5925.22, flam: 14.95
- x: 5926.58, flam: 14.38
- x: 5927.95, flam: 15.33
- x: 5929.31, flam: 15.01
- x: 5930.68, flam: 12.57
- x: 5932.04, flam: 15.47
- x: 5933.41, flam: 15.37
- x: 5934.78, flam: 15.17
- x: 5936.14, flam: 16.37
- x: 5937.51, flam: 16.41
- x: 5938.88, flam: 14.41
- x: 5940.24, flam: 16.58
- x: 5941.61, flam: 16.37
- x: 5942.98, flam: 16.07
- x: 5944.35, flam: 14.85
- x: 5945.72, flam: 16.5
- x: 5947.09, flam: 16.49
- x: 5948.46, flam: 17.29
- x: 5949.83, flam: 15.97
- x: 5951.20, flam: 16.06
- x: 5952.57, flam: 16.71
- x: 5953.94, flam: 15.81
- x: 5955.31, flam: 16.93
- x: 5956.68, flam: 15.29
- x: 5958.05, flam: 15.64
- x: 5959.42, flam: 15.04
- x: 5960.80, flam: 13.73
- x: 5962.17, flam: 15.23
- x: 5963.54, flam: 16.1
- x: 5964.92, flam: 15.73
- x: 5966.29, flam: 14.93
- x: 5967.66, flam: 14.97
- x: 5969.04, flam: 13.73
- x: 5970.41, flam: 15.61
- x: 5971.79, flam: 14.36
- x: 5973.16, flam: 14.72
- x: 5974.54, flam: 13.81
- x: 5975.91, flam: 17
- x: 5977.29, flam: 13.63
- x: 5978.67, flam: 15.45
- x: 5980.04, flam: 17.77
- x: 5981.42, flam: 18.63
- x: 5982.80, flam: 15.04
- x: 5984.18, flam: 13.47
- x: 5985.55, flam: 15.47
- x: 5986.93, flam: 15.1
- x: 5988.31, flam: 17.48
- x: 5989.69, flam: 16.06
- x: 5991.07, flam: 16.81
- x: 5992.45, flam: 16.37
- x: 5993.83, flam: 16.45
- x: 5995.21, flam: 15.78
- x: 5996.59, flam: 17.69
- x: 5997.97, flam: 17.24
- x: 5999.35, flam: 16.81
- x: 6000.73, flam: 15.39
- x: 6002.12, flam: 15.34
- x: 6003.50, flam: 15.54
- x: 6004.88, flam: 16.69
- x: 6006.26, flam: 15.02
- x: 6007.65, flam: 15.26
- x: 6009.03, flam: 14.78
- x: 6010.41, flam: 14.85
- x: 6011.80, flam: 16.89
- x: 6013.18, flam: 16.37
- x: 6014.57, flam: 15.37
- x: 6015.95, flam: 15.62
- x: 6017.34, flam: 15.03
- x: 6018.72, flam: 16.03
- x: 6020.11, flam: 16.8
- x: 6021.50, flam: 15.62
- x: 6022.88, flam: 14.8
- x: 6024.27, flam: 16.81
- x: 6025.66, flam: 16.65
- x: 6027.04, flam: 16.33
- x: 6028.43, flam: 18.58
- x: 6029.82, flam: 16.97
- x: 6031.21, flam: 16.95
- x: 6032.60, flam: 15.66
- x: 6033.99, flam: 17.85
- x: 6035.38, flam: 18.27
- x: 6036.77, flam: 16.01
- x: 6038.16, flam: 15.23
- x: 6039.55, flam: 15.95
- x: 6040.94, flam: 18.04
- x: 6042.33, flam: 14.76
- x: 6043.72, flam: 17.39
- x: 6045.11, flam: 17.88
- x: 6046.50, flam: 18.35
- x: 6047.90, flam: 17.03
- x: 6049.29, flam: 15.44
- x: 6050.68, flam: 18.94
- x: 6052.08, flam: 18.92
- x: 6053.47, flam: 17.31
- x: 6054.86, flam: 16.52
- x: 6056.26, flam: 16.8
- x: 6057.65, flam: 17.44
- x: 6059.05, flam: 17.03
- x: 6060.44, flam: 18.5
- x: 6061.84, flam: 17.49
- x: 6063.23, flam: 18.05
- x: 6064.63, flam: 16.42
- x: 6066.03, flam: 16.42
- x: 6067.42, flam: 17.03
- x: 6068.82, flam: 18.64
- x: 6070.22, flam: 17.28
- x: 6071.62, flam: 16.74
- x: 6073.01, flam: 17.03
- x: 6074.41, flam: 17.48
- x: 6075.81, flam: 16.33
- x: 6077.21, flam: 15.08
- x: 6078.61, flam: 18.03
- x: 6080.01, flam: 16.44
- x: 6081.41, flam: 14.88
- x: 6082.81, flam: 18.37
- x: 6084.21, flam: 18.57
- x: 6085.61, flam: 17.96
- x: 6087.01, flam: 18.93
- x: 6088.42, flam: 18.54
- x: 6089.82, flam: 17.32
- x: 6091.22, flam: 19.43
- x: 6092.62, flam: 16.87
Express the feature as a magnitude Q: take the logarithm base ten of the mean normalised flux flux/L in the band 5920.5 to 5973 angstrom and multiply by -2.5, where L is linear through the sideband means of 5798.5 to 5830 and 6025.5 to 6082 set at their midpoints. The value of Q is 0.14 mag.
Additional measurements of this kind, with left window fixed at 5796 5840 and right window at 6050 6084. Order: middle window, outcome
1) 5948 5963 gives 0.101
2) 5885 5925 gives 0.436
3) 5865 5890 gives 0.300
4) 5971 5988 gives 0.125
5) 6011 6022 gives 0.086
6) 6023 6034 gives 0.030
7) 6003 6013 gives 0.109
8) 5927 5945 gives 0.131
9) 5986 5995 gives 0.063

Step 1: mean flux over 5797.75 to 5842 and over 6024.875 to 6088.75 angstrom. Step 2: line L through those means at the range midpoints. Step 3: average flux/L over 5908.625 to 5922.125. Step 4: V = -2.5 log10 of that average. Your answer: 0.22 mag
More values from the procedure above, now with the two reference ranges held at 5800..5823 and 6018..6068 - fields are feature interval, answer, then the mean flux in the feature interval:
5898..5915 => 0.28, 13.4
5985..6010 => 0.07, 16.1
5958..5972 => 0.15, 15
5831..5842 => 0.06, 16.7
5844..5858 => 0.12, 15.7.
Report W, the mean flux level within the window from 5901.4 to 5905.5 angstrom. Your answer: 13.2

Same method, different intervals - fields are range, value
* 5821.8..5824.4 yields 18.3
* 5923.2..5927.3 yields 14.4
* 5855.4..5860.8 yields 14.2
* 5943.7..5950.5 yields 16.2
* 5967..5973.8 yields 14.7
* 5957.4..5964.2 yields 15.1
